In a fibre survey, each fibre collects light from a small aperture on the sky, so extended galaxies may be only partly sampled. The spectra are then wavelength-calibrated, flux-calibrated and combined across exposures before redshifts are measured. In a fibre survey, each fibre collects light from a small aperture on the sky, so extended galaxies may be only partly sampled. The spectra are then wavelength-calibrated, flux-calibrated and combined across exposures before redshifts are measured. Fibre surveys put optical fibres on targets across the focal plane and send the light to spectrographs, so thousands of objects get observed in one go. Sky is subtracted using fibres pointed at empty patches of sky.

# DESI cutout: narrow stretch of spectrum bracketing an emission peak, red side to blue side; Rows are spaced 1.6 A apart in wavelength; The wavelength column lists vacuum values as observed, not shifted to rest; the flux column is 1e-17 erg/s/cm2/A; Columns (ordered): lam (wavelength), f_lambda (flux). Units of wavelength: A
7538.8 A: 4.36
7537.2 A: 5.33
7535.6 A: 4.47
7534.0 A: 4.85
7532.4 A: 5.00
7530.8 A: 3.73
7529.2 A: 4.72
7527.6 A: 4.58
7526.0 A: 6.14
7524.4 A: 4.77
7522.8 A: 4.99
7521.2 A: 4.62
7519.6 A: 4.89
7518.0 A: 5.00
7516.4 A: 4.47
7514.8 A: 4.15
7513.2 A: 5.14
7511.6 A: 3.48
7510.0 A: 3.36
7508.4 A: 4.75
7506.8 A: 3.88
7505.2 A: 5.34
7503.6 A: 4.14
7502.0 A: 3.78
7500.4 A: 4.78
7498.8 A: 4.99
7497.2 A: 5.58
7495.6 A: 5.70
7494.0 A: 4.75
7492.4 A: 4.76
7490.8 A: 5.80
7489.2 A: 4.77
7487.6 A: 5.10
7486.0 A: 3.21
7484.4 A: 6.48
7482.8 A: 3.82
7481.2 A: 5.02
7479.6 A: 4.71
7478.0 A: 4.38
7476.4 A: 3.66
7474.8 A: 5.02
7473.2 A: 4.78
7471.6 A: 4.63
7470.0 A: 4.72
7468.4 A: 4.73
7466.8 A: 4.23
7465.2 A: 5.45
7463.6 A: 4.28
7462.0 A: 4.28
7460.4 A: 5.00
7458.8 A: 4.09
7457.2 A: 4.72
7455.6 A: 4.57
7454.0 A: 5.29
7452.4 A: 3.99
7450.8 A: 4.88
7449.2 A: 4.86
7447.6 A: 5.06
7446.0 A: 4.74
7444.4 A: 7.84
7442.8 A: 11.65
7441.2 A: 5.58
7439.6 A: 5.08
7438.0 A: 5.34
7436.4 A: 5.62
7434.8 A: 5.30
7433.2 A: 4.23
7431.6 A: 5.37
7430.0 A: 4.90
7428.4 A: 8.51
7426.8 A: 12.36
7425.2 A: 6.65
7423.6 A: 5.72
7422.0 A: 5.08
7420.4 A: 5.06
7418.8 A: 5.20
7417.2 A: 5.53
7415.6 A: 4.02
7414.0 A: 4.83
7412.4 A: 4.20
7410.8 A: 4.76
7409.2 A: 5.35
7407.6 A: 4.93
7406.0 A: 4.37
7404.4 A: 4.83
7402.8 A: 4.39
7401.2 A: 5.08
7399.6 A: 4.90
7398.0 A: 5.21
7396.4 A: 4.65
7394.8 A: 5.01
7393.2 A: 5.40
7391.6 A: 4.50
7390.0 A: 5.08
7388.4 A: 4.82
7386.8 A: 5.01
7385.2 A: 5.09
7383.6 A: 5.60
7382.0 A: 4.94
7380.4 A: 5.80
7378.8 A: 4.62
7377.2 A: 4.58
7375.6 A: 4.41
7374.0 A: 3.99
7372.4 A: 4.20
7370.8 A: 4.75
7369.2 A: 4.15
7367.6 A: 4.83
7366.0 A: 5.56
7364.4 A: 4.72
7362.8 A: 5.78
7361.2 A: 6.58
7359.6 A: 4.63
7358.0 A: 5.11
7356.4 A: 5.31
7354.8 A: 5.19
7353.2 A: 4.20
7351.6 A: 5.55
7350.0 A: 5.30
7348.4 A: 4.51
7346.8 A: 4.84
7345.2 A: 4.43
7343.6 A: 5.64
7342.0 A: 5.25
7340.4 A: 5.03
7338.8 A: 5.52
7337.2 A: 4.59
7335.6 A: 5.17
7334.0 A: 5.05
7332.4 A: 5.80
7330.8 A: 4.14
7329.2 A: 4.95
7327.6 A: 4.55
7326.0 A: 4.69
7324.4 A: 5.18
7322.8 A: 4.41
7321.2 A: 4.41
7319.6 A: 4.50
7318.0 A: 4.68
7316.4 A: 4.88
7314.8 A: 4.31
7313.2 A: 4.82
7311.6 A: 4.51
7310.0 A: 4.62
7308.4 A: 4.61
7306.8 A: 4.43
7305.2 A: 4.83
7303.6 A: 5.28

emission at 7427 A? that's [S II] 6716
